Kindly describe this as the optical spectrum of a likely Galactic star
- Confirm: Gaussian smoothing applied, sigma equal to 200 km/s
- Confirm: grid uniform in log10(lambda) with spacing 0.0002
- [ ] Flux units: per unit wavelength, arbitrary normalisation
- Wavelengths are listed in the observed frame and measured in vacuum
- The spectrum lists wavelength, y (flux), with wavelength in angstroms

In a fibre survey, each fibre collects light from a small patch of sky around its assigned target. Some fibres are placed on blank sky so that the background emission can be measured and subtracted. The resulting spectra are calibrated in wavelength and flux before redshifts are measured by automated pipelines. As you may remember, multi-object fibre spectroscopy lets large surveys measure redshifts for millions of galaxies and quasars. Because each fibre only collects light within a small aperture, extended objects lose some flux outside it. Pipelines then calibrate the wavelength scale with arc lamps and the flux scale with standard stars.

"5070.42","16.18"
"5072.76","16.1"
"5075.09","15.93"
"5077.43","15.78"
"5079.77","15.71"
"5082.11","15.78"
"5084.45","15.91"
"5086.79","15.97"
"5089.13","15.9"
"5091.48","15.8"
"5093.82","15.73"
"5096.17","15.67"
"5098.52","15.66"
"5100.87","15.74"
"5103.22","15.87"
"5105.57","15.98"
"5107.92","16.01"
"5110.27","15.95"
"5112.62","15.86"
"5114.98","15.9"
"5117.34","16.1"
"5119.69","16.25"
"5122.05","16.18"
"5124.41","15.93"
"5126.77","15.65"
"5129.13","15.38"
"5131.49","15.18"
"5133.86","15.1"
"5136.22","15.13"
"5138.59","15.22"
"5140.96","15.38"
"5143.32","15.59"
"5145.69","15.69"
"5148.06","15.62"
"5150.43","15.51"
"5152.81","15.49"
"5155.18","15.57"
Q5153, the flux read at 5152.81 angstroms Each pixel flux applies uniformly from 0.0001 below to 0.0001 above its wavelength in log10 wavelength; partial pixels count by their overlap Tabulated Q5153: 15.49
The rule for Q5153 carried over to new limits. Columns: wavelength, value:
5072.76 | 16.1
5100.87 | 15.74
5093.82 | 15.73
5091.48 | 15.8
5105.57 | 15.98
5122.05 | 16.18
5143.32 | 15.59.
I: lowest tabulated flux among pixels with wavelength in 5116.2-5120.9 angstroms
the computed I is 16.1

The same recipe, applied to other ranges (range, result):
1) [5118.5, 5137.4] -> 15.1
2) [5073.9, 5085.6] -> 15.71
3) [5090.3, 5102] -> 15.66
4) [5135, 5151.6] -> 15.13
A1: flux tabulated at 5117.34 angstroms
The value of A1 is 16.1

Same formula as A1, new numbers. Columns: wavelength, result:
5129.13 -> 15.38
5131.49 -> 15.18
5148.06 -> 15.62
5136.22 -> 15.13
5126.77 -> 15.65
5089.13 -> 15.9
